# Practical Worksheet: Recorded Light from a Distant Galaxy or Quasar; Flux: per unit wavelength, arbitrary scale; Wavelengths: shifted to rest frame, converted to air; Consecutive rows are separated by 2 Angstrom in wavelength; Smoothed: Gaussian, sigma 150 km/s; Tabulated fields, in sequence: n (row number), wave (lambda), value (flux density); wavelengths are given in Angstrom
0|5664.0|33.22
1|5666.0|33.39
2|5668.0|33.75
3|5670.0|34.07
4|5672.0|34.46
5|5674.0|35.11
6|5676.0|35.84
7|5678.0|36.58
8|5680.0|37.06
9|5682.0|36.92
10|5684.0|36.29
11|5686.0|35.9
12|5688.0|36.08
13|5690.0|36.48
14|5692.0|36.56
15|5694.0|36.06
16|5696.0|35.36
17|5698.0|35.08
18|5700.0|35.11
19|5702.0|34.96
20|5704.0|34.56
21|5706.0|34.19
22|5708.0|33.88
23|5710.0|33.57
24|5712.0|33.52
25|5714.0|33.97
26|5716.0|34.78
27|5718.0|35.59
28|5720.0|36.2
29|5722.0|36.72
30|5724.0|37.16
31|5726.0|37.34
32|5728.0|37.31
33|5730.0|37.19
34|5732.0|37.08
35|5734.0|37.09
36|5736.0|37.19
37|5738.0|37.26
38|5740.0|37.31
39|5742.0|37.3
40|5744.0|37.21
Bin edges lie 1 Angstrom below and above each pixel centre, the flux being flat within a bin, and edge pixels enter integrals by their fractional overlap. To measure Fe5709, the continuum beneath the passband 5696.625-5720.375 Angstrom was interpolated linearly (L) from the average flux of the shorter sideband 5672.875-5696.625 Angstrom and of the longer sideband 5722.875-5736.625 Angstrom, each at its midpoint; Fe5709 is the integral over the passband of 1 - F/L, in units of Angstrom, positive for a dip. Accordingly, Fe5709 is 1.4 Angstrom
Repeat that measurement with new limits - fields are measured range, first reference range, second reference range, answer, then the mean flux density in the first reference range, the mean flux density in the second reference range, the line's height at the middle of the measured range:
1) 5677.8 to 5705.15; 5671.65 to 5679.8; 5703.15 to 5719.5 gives -0.6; 35.7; 34.3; 35.1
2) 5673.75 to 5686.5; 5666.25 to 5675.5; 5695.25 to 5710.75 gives -0.7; 34.4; 34.6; 34.4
